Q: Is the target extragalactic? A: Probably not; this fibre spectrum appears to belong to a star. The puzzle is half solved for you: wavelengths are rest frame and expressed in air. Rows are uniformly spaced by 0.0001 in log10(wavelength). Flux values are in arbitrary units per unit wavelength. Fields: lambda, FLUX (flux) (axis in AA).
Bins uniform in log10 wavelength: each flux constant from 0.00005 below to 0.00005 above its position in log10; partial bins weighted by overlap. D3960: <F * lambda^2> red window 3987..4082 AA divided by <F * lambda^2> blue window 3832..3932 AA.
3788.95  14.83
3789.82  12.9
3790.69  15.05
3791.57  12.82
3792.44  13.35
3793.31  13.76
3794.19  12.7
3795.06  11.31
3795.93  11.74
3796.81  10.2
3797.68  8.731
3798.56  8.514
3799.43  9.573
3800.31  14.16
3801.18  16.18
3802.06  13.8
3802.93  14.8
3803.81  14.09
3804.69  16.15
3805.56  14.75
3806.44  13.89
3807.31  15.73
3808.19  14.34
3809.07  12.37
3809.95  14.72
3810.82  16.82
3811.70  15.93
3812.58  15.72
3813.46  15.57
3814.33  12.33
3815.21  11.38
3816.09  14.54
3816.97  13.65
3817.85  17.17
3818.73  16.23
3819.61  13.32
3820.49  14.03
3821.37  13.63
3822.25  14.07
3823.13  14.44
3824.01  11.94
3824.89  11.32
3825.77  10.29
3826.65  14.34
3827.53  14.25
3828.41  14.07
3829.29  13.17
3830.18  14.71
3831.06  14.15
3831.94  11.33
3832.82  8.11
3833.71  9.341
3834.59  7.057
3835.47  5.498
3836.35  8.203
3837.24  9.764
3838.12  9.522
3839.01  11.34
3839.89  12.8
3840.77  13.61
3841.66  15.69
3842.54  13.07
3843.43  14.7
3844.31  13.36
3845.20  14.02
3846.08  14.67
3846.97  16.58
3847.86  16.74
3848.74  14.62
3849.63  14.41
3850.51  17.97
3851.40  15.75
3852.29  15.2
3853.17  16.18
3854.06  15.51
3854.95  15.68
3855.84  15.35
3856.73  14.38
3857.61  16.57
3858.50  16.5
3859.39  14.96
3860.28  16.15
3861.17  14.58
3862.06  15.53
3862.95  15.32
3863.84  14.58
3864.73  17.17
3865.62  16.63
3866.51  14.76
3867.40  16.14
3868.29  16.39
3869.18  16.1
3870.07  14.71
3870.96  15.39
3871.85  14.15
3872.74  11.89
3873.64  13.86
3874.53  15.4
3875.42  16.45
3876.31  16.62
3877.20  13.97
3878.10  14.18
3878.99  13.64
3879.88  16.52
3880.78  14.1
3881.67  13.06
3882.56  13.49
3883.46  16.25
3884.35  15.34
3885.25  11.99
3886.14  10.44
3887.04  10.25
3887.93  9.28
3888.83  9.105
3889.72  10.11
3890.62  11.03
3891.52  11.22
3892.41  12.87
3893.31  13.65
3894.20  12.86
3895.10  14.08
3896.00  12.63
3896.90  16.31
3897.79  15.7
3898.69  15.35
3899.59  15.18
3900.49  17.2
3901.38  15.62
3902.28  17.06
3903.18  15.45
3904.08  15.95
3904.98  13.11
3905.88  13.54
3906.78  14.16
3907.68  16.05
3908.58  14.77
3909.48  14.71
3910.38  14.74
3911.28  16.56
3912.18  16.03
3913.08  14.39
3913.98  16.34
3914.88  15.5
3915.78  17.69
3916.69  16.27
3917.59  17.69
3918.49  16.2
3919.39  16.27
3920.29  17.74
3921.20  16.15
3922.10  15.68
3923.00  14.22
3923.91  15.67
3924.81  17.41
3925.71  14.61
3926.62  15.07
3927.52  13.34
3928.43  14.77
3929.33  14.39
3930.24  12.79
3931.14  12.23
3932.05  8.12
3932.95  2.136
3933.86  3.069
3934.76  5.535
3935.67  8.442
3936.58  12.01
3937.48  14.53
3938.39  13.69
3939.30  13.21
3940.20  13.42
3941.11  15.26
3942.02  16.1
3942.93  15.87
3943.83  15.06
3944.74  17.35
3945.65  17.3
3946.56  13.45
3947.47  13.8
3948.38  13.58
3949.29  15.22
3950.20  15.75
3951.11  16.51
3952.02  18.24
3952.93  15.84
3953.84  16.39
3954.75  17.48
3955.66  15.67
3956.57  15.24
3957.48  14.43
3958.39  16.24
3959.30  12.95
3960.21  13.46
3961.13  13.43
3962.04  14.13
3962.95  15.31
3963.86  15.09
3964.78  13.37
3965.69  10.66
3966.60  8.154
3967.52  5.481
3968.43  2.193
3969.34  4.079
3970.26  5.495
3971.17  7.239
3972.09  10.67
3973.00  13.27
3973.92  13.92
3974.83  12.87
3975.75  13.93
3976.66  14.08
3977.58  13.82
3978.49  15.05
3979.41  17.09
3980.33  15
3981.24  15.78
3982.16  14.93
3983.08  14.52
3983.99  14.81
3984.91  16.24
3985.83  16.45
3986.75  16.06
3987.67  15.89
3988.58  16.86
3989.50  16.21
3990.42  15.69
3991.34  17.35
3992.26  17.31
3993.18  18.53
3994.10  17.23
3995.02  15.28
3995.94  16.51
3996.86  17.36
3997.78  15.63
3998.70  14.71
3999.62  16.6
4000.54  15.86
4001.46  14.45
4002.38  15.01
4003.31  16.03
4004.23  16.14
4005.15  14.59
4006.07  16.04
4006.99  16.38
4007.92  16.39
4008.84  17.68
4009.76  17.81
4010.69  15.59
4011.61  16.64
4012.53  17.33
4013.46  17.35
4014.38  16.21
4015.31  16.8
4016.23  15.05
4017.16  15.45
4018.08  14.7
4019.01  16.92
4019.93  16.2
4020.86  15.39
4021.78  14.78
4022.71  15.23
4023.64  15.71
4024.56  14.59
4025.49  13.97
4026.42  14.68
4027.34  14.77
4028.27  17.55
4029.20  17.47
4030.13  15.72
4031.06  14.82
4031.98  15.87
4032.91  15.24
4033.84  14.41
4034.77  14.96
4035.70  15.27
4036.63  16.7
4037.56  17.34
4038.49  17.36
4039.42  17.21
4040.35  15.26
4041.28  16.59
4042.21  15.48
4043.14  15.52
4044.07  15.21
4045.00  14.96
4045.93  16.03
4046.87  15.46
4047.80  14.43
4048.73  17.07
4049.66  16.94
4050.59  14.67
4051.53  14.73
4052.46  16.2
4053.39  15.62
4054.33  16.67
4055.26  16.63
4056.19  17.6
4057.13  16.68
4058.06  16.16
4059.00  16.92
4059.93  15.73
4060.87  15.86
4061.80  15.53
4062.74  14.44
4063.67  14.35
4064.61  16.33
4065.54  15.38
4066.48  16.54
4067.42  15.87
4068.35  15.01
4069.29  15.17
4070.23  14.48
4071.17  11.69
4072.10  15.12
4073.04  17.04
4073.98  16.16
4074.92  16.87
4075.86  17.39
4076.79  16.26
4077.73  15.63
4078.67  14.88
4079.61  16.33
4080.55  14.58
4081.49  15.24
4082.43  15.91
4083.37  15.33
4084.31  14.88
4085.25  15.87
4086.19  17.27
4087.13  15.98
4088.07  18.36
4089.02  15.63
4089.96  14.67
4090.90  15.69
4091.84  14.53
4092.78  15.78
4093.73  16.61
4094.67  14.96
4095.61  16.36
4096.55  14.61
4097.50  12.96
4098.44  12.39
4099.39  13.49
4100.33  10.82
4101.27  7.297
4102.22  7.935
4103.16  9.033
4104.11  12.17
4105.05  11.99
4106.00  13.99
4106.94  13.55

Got 1.20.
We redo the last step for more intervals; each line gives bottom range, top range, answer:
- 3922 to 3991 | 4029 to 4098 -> 1.23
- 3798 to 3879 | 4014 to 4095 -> 1.25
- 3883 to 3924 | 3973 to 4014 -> 1.14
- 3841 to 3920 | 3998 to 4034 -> 1.14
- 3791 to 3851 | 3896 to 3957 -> 1.17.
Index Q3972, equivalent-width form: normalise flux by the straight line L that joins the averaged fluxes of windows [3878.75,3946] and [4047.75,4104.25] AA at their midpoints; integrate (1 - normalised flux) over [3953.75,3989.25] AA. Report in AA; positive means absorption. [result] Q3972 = 2.7 AA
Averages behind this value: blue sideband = 13.9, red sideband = 15.1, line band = 13.3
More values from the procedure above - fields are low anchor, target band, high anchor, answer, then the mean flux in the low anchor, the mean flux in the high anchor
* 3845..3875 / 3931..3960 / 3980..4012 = 4.16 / 15.4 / 16.1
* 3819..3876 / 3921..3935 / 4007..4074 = 2.37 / 13.9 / 15.8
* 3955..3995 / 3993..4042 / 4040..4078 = -4.18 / 13.7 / 15.8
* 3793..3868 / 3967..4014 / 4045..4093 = 1.40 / 13.7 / 15.7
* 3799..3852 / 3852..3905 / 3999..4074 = -1.60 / 13.5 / 15.8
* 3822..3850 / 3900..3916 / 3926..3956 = -2.75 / 12.5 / 13.5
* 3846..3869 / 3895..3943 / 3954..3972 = -3.13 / 15.7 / 11.6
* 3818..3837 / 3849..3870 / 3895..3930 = -3.65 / 12.1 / 15.5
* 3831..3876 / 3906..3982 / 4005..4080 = 6.20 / 14.1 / 15.8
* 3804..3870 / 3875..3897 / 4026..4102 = 1.91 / 14.1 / 15.5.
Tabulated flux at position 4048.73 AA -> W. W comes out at 17.07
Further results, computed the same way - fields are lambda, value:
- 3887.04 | 10.25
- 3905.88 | 13.54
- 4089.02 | 15.63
